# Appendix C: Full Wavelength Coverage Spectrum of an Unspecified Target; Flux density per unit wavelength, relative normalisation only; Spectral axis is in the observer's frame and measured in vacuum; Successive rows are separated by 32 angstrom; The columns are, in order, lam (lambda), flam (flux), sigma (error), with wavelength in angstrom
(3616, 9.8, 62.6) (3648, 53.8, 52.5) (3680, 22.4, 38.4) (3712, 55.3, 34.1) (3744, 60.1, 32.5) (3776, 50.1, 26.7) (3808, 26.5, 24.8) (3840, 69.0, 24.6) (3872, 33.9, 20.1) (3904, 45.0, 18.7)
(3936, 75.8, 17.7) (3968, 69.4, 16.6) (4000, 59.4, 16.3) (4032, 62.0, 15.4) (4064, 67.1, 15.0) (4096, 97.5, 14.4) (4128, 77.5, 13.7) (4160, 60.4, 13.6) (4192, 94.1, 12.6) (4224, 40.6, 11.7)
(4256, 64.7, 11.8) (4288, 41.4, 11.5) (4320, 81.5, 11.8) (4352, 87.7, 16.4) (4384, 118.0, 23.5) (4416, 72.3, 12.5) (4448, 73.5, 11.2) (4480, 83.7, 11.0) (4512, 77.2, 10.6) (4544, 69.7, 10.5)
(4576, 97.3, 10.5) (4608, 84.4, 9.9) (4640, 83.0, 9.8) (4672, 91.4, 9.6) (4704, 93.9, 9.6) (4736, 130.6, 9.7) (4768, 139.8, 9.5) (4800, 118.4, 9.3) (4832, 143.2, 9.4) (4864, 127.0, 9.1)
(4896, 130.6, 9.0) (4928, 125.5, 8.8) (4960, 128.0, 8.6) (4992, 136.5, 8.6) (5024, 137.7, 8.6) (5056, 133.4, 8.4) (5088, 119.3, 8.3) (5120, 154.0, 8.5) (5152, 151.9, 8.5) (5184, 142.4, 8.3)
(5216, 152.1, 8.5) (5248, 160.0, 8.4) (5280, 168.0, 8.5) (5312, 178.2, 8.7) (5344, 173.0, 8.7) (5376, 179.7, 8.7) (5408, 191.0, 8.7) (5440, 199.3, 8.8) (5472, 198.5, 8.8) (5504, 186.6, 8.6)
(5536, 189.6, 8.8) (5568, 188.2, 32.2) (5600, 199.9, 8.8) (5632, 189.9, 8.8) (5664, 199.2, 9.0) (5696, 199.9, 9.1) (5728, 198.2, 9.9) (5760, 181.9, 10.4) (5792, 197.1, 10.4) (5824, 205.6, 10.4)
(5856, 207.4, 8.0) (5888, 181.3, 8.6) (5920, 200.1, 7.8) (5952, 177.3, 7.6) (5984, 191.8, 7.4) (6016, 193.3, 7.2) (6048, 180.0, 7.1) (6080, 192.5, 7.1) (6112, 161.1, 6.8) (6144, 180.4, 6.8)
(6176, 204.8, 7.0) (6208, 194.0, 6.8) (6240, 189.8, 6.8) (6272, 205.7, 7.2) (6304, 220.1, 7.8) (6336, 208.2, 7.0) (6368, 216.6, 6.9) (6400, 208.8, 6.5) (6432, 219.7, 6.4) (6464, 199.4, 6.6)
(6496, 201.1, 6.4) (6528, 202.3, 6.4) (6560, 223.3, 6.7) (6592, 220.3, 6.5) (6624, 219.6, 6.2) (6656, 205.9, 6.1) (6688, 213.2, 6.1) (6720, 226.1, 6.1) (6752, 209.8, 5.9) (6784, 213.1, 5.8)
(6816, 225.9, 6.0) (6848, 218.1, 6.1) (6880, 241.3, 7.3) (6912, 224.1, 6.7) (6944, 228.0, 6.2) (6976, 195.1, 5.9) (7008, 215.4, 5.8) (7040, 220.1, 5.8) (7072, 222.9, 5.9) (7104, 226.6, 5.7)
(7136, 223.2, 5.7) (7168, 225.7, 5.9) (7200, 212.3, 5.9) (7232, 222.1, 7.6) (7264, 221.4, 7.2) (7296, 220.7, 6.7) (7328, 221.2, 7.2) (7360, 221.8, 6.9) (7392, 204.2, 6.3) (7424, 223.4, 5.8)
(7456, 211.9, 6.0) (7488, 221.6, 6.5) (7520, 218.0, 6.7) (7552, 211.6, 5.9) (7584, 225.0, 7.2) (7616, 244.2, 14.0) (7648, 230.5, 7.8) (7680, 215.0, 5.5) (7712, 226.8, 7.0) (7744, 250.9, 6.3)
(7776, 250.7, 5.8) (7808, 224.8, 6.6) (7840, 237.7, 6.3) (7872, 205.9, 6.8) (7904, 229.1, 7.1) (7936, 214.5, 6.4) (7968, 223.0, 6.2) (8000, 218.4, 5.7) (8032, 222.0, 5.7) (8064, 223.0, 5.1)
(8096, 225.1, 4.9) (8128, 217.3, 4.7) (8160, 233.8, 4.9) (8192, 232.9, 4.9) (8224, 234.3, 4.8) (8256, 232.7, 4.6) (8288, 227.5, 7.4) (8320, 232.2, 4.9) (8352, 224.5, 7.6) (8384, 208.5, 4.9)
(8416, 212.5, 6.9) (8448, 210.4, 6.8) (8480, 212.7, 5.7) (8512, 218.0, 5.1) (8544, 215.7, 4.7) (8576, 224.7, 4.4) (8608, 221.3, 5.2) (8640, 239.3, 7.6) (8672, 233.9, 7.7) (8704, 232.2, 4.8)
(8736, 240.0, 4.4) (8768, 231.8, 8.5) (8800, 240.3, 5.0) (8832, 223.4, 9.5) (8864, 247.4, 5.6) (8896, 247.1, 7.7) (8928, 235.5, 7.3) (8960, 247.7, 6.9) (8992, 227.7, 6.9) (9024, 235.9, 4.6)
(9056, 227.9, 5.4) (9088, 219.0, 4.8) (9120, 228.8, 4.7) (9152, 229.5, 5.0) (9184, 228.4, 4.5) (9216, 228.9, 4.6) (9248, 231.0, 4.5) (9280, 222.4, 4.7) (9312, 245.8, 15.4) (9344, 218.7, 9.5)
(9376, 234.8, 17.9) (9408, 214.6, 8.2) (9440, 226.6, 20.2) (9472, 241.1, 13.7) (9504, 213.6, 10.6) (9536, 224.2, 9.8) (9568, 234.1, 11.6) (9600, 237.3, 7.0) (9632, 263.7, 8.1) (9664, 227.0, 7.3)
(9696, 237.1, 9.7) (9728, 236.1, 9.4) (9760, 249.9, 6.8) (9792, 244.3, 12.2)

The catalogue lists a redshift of 0.18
